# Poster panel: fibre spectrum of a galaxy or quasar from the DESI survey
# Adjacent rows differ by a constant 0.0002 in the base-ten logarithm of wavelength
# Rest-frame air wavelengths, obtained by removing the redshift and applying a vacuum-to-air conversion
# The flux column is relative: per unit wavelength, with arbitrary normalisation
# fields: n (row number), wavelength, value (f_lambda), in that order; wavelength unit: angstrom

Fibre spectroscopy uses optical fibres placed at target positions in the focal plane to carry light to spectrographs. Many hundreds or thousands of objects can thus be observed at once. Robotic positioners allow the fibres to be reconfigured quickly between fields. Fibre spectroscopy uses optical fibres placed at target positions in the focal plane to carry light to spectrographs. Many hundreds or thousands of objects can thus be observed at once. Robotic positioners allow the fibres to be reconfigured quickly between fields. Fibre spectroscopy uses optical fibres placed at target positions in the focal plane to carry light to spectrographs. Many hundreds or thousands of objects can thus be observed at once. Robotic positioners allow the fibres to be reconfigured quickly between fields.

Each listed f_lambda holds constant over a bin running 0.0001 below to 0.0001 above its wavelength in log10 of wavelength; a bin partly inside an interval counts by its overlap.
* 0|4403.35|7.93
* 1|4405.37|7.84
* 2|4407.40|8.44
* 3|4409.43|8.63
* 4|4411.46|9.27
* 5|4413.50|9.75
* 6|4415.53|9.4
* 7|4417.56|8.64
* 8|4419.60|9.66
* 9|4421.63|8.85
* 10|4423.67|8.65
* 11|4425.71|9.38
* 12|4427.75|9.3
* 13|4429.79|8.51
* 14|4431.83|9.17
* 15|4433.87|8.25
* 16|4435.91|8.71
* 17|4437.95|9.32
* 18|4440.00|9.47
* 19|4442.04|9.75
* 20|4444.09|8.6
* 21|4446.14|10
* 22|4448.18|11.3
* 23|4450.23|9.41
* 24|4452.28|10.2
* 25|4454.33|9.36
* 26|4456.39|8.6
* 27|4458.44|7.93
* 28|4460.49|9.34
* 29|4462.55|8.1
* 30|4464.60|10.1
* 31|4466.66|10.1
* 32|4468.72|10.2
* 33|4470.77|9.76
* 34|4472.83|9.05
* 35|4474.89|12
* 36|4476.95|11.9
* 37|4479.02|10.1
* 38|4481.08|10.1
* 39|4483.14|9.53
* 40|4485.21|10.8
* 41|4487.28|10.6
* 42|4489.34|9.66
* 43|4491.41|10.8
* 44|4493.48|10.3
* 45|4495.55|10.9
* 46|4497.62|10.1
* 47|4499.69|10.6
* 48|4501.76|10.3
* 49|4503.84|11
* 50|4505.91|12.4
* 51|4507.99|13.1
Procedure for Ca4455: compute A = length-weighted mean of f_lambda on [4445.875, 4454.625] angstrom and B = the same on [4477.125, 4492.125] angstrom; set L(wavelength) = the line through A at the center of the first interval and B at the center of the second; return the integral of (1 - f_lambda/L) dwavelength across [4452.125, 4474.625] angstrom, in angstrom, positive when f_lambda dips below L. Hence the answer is 1.76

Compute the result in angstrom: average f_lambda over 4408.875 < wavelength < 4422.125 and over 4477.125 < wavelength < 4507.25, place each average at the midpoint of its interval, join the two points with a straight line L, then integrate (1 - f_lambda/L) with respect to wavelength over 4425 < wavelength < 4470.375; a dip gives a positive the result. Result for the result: 2.1 angstrom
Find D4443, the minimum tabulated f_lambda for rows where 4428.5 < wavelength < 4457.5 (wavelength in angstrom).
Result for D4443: 8.25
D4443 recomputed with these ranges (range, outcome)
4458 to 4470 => 7.93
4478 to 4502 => 9.53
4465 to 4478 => 9.05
